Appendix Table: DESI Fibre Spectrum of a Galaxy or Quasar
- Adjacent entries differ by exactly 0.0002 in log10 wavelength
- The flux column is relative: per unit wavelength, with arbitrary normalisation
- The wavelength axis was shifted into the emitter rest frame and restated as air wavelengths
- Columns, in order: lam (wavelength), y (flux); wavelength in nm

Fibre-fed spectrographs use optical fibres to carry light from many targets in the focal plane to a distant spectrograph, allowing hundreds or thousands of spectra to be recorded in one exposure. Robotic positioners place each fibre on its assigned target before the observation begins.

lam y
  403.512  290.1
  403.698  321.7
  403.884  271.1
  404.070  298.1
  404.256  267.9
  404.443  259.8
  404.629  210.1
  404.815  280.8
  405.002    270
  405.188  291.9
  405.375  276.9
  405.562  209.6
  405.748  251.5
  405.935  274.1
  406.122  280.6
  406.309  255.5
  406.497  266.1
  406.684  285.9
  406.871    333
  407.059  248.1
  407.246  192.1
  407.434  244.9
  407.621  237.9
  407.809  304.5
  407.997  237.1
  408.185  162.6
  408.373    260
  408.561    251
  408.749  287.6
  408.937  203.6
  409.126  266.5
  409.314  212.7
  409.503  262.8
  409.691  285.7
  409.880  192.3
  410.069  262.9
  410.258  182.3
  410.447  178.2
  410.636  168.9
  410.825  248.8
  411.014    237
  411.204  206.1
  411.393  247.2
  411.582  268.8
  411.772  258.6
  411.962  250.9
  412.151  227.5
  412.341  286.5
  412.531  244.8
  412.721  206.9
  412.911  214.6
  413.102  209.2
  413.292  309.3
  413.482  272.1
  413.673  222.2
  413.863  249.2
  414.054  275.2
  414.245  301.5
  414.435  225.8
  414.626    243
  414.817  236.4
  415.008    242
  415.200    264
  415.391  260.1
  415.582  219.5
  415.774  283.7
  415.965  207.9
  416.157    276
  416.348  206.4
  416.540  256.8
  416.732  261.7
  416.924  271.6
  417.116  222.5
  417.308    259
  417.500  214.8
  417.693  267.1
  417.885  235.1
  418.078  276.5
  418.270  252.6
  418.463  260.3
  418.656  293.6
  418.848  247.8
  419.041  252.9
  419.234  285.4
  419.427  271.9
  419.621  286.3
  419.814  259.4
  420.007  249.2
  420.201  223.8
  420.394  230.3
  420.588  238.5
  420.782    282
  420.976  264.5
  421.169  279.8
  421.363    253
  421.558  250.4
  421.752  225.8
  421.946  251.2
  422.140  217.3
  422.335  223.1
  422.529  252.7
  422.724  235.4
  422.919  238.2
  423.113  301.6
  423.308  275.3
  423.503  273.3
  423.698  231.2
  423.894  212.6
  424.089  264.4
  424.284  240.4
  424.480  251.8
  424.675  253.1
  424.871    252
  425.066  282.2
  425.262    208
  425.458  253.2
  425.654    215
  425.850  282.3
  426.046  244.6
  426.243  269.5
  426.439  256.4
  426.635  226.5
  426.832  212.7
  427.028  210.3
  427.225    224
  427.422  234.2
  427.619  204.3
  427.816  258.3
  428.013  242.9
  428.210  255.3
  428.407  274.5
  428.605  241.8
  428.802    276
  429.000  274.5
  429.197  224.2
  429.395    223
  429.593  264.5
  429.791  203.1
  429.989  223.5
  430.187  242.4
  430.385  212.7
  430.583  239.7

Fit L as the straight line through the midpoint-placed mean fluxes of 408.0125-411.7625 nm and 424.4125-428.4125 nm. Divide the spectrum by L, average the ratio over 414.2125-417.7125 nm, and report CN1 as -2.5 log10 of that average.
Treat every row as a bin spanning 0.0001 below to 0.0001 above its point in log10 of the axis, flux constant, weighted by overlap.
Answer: -0.05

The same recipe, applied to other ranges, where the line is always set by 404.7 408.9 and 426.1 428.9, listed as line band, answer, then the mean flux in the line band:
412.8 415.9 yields 0.01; 251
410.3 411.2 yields 0.23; 206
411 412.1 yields 0.04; 245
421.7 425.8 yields -0.01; 246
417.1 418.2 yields 0.01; 248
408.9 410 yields 0.07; 240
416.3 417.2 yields 0.02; 246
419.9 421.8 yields -0.01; 250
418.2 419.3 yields -0.07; 265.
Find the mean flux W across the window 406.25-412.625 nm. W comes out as 243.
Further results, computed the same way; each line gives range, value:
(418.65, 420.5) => 258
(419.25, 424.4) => 252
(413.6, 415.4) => 252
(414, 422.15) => 253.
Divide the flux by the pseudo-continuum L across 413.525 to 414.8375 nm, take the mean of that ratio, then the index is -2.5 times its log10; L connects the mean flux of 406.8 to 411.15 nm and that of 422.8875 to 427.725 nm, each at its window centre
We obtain -0.06 mag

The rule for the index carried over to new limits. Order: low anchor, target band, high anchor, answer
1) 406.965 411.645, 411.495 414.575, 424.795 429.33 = -0.068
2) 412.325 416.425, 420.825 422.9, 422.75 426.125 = 0.019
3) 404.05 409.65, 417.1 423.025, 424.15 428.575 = -0.020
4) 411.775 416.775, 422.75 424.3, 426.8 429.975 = -0.054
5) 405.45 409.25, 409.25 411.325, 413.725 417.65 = 0.134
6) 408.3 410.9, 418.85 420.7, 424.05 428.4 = -0.070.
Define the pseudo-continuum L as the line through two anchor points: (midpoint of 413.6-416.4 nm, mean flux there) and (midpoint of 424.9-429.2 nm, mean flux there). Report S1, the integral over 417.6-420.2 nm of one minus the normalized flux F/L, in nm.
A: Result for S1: -0.17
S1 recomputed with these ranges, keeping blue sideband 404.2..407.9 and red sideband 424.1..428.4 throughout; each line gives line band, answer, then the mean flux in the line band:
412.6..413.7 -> 0.06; 240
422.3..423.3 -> -0.03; 254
